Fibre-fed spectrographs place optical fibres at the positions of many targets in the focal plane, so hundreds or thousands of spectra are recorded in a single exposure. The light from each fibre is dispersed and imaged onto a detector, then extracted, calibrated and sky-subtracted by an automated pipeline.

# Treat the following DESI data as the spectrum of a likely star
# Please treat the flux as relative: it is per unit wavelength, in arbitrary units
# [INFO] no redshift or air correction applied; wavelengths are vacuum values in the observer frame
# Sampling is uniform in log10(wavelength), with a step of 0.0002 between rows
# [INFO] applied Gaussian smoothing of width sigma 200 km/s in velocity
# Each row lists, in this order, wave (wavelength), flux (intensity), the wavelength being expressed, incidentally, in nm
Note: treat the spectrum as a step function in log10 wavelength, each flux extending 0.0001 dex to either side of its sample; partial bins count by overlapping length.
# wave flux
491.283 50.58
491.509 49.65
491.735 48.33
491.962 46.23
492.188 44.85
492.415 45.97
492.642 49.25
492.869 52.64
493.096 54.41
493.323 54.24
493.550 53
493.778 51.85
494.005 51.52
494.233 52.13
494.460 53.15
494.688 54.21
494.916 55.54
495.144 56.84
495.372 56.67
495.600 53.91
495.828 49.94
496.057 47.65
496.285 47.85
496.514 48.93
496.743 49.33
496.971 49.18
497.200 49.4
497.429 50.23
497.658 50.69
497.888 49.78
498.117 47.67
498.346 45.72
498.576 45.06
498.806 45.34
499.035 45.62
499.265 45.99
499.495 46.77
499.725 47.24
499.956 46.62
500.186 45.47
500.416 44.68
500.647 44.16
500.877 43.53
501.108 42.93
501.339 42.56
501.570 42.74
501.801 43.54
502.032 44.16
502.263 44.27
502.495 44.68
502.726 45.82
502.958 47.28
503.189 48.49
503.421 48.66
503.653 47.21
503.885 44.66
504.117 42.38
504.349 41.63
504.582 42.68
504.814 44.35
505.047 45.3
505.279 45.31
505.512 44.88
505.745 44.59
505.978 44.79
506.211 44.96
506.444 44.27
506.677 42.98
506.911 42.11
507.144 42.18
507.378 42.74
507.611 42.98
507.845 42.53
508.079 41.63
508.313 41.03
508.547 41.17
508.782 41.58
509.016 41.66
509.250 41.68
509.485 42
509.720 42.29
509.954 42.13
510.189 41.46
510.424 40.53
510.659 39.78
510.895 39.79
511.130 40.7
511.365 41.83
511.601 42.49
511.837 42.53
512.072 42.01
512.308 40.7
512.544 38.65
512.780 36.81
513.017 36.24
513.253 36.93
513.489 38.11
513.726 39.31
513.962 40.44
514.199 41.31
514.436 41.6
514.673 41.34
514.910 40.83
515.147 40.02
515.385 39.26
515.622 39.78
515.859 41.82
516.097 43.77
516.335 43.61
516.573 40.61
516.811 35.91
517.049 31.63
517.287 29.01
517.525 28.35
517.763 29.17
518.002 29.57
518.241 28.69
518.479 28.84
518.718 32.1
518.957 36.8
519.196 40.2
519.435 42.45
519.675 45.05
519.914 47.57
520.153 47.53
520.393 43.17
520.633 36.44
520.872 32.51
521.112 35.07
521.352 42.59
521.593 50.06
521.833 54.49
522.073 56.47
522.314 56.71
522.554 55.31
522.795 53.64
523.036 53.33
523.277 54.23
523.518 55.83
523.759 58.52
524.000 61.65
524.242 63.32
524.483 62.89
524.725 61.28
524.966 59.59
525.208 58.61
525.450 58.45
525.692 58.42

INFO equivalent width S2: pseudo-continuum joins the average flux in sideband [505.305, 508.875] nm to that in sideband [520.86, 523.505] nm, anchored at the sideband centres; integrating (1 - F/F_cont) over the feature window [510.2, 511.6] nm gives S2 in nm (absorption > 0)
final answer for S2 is 0.13 nm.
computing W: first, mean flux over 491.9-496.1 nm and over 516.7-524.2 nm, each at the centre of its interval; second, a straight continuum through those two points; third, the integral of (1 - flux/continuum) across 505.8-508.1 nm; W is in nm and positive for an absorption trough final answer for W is 0.216 nm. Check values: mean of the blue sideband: 51.9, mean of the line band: 43.2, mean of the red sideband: 43.3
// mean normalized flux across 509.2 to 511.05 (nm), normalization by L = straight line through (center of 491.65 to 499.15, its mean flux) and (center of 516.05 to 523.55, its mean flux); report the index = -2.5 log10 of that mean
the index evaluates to 0.10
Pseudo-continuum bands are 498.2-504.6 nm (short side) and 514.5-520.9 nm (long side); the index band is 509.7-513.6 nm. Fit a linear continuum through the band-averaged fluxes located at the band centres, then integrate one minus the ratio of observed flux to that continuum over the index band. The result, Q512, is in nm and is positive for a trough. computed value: 0.03 nm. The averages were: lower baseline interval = 45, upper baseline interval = 37.7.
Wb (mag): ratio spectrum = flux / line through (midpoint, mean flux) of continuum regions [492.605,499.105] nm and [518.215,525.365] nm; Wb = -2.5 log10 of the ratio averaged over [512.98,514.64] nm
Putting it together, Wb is 0.247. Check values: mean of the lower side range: 50.8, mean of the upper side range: 48.8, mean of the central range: 39.4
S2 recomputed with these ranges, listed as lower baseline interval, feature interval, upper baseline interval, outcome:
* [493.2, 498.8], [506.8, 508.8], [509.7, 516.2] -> 0.073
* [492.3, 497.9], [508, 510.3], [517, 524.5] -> 0.288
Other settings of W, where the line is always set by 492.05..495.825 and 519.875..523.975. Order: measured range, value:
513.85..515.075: 0.222 nm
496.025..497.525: 0.089 nm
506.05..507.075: 0.150 nm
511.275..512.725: 0.267 nm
